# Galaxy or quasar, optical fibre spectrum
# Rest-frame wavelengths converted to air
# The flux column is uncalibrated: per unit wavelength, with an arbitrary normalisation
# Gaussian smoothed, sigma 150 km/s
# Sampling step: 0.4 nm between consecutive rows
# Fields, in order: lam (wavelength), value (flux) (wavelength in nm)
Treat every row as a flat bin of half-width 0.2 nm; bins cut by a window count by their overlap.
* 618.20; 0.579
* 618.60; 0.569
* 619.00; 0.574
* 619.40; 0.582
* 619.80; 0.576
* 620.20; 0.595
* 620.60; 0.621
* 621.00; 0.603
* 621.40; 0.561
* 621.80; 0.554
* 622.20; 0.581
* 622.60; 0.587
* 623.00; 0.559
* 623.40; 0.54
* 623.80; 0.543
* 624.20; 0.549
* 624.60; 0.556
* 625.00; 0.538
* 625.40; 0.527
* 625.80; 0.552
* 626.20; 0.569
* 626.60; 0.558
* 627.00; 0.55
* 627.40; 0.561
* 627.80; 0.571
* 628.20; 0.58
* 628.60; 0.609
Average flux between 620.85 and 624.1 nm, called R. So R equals 0.565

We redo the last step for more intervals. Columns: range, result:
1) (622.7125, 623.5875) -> 0.553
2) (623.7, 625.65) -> 0.543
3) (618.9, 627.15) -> 0.565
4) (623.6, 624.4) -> 0.546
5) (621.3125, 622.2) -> 0.562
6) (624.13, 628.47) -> 0.557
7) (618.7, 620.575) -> 0.585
